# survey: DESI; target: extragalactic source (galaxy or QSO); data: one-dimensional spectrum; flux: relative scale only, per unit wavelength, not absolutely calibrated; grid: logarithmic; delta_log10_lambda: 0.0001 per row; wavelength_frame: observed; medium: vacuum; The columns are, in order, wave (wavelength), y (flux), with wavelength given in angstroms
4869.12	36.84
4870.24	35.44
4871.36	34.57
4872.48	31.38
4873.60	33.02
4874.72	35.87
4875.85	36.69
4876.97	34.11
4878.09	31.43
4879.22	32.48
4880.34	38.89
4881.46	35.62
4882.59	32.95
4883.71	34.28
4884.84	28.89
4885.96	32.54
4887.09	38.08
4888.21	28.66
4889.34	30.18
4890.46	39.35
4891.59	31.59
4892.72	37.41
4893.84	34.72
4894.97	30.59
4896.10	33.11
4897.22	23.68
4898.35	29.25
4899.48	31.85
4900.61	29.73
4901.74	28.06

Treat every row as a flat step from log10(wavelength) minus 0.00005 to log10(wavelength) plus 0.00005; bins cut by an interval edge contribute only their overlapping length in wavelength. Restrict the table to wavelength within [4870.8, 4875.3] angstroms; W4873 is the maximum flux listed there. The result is 35.87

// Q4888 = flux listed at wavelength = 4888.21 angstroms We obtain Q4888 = 28.66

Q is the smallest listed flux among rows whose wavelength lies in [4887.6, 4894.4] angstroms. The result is 28.66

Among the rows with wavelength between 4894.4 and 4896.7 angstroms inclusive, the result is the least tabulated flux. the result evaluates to 30.59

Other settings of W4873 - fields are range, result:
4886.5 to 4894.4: 39.35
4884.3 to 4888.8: 38.08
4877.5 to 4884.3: 38.89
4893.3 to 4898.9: 34.72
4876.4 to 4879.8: 34.11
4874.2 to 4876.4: 36.69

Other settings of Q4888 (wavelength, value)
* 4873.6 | 33.02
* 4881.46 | 35.62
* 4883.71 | 34.28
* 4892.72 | 37.41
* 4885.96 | 32.54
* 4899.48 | 31.85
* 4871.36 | 34.57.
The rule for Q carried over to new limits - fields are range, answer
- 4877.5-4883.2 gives 31.43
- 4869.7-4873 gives 31.38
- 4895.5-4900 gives 23.68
